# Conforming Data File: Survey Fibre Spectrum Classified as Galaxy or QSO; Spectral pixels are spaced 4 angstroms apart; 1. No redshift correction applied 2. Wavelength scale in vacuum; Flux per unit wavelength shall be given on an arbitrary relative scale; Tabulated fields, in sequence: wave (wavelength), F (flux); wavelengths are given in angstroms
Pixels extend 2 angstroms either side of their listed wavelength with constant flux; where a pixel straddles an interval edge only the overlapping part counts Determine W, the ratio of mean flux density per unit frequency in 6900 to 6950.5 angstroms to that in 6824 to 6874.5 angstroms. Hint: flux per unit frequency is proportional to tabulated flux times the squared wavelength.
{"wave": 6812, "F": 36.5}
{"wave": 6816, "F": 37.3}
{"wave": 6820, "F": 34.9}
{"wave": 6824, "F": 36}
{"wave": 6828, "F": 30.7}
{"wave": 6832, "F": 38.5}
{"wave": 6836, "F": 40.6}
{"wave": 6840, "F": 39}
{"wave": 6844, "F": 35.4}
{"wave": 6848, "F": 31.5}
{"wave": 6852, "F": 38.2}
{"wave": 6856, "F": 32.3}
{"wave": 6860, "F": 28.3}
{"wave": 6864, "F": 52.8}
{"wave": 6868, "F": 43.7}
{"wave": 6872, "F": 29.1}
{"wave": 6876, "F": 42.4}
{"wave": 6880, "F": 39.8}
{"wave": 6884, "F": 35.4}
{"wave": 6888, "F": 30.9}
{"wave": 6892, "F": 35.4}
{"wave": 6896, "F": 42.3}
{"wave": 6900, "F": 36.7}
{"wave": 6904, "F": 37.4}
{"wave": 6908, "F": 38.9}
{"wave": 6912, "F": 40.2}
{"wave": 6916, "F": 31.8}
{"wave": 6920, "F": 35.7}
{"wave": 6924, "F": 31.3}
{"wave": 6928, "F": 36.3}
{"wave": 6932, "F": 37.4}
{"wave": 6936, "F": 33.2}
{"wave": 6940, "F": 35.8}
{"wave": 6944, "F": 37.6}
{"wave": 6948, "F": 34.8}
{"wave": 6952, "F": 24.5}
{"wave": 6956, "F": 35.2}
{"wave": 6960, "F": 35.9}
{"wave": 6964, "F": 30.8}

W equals 1.00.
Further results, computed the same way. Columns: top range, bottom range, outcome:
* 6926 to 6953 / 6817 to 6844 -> 0.98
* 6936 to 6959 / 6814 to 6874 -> 0.95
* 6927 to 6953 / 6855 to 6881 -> 0.91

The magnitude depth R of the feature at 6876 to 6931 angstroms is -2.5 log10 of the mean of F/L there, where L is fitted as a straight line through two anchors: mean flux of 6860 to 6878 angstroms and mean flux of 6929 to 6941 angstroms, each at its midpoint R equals 0.04 mag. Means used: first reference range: 40.5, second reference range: 35.5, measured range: 36.6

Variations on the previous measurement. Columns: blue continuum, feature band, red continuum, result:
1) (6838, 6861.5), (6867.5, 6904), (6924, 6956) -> -0.09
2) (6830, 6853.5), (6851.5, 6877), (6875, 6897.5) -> -0.02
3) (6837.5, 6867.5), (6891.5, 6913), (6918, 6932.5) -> -0.09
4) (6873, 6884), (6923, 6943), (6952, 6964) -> -0.01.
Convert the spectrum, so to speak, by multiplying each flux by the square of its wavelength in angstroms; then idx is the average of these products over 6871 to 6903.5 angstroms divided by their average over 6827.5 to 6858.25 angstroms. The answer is 1.04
